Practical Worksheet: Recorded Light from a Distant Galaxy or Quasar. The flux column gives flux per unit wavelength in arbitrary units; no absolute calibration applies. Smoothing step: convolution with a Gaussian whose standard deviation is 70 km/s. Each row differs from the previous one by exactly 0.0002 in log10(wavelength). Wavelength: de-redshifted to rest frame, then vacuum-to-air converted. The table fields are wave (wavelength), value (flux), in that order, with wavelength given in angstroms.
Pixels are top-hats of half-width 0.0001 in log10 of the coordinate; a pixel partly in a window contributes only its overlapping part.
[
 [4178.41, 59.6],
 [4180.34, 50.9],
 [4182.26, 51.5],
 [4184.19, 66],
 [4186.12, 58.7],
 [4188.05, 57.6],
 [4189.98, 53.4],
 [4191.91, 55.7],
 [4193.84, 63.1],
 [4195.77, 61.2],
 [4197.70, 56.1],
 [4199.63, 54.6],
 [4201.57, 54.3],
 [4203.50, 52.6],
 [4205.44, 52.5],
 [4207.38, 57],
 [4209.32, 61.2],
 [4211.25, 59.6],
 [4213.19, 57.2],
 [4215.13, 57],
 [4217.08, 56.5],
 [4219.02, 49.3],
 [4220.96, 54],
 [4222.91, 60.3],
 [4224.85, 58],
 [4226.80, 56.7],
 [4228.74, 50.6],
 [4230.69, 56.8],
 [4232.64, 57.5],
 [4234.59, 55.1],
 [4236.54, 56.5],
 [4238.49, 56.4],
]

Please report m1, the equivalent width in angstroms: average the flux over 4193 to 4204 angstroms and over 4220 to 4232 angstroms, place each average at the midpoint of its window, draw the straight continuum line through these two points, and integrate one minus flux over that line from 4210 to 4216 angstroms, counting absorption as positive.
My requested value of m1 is -0.2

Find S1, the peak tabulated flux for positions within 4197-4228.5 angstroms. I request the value 61.2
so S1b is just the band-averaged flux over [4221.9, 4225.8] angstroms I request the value 59.1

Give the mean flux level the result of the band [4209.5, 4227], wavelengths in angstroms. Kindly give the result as 56.7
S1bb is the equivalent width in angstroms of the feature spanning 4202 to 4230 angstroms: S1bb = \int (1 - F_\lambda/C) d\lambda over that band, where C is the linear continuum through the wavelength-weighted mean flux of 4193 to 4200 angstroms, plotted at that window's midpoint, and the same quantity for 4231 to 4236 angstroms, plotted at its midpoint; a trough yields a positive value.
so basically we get 0.9 angstroms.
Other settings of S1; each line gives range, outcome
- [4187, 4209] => 63.1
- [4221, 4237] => 60.3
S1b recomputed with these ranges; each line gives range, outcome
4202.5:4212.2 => 56.6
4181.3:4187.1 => 58.7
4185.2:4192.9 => 56.3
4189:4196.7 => 58.4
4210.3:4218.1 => 57.5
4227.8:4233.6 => 55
